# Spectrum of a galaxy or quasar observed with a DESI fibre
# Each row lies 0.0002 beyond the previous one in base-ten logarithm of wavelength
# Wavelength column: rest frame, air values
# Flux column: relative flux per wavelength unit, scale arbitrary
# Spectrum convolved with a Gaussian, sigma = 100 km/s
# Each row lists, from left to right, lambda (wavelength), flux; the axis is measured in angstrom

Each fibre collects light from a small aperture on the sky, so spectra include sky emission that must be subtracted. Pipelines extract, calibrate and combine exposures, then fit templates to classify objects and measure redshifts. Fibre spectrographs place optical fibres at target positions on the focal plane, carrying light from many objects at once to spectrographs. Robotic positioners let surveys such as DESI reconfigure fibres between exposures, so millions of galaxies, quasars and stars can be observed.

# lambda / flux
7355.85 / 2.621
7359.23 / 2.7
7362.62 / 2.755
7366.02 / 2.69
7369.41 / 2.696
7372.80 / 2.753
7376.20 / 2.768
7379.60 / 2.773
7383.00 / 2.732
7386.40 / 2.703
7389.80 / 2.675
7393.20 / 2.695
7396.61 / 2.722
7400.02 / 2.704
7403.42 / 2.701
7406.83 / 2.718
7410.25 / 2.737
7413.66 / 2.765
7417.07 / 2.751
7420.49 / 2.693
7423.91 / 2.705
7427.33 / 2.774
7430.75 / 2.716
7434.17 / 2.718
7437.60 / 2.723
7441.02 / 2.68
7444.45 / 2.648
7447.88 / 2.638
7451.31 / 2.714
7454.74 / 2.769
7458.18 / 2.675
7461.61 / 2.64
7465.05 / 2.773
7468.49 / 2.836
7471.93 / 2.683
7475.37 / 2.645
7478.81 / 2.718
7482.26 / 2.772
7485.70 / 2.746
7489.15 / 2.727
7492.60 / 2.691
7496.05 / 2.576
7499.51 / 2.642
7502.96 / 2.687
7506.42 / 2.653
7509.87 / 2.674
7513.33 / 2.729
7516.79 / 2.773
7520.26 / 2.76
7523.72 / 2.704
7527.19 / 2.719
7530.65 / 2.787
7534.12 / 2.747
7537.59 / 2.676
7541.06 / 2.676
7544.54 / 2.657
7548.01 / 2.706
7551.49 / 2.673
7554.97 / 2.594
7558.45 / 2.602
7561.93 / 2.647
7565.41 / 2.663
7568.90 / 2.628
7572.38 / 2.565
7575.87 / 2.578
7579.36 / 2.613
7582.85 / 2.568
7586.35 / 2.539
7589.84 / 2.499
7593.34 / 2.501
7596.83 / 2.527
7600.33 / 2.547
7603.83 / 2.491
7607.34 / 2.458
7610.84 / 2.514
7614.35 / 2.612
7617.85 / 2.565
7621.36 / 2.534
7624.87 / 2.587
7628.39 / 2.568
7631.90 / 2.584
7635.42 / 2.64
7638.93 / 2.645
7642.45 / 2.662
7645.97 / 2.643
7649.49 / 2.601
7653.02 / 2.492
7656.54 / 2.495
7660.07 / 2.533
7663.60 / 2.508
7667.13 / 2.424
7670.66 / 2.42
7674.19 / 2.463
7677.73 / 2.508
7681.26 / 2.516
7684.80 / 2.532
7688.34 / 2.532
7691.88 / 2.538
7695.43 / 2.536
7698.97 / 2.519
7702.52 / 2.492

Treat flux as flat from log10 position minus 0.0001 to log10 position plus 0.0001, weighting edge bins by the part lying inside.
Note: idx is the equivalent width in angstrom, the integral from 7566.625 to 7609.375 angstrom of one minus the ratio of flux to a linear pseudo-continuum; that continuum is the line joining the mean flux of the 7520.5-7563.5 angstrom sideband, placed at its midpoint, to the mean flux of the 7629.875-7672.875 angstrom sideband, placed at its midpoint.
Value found 1.4 angstrom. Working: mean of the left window 2.69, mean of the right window 2.55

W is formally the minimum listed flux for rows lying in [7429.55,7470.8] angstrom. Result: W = 2.638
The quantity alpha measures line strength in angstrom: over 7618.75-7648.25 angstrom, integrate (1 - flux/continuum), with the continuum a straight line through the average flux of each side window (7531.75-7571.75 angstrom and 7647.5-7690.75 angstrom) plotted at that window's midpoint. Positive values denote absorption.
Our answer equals -0.6 angstrom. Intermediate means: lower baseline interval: 2.66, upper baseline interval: 2.5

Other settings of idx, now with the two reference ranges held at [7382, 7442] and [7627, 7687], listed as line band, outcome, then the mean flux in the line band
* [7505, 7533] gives -0.90 angstrom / 2.73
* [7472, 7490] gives -0.33 angstrom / 2.72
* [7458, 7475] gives -0.26 angstrom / 2.72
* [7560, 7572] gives -0.13 angstrom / 2.64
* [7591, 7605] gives 0.37 angstrom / 2.52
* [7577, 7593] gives 0.27 angstrom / 2.55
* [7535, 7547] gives -0.24 angstrom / 2.68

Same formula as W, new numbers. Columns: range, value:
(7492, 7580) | 2.565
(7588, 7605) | 2.491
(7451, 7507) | 2.576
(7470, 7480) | 2.645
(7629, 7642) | 2.584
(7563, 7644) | 2.458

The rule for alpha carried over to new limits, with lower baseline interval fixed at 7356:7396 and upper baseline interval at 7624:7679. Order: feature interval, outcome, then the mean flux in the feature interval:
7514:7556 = -1.42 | 2.71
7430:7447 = -0.09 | 2.69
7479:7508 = -0.47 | 2.69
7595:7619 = 0.42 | 2.53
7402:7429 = -0.37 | 2.73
